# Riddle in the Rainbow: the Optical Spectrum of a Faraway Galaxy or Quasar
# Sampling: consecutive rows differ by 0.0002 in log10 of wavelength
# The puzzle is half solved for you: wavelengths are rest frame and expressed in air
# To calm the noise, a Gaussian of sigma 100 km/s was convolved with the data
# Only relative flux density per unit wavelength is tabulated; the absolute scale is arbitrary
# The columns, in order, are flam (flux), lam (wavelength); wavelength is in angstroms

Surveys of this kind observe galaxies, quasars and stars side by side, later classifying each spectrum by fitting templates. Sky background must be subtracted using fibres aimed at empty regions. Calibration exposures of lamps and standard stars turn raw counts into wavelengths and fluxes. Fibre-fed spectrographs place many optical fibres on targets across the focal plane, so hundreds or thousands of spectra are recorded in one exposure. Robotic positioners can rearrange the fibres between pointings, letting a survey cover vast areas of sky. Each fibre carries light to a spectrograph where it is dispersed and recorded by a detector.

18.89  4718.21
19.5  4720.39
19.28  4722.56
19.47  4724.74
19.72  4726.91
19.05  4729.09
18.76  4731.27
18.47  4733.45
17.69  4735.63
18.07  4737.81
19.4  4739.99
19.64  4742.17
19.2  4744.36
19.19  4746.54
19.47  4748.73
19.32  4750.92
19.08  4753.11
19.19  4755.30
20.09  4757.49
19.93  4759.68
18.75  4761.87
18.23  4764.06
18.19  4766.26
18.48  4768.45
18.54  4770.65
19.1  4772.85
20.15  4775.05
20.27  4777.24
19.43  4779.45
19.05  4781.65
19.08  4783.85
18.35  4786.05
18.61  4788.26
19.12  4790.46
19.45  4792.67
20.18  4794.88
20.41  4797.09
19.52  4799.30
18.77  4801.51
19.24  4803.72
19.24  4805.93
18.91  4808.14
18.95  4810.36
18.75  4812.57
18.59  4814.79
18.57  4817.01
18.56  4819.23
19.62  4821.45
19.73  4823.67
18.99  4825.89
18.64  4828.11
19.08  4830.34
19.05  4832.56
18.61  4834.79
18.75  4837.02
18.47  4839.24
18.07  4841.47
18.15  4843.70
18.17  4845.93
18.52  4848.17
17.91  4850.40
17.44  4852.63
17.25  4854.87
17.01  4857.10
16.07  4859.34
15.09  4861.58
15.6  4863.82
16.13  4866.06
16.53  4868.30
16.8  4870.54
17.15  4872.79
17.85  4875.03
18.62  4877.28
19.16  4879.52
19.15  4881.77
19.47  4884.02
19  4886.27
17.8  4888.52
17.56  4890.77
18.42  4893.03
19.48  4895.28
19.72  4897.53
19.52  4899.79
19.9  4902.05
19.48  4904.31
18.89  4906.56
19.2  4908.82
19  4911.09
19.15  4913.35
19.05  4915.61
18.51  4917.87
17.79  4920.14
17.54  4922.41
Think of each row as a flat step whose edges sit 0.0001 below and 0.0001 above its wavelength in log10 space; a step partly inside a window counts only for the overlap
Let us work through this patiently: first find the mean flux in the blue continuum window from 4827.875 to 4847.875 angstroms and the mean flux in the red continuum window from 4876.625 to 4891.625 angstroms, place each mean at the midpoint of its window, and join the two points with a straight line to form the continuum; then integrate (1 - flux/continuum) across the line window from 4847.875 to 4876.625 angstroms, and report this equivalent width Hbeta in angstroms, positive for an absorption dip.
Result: 2.74 angstroms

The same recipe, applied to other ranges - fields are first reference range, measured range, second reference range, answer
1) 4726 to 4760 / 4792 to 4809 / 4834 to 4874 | -1.21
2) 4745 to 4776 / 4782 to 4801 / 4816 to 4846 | -0.35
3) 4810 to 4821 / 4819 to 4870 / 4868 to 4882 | 1.30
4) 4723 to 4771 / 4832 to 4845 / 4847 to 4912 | -0.10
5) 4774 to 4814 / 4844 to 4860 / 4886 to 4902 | 1.25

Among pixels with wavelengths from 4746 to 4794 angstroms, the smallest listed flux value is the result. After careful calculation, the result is 18.19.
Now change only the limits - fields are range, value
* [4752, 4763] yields 18.75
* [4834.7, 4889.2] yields 15.09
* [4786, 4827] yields 18.35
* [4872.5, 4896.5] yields 17.15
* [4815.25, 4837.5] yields 18.56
